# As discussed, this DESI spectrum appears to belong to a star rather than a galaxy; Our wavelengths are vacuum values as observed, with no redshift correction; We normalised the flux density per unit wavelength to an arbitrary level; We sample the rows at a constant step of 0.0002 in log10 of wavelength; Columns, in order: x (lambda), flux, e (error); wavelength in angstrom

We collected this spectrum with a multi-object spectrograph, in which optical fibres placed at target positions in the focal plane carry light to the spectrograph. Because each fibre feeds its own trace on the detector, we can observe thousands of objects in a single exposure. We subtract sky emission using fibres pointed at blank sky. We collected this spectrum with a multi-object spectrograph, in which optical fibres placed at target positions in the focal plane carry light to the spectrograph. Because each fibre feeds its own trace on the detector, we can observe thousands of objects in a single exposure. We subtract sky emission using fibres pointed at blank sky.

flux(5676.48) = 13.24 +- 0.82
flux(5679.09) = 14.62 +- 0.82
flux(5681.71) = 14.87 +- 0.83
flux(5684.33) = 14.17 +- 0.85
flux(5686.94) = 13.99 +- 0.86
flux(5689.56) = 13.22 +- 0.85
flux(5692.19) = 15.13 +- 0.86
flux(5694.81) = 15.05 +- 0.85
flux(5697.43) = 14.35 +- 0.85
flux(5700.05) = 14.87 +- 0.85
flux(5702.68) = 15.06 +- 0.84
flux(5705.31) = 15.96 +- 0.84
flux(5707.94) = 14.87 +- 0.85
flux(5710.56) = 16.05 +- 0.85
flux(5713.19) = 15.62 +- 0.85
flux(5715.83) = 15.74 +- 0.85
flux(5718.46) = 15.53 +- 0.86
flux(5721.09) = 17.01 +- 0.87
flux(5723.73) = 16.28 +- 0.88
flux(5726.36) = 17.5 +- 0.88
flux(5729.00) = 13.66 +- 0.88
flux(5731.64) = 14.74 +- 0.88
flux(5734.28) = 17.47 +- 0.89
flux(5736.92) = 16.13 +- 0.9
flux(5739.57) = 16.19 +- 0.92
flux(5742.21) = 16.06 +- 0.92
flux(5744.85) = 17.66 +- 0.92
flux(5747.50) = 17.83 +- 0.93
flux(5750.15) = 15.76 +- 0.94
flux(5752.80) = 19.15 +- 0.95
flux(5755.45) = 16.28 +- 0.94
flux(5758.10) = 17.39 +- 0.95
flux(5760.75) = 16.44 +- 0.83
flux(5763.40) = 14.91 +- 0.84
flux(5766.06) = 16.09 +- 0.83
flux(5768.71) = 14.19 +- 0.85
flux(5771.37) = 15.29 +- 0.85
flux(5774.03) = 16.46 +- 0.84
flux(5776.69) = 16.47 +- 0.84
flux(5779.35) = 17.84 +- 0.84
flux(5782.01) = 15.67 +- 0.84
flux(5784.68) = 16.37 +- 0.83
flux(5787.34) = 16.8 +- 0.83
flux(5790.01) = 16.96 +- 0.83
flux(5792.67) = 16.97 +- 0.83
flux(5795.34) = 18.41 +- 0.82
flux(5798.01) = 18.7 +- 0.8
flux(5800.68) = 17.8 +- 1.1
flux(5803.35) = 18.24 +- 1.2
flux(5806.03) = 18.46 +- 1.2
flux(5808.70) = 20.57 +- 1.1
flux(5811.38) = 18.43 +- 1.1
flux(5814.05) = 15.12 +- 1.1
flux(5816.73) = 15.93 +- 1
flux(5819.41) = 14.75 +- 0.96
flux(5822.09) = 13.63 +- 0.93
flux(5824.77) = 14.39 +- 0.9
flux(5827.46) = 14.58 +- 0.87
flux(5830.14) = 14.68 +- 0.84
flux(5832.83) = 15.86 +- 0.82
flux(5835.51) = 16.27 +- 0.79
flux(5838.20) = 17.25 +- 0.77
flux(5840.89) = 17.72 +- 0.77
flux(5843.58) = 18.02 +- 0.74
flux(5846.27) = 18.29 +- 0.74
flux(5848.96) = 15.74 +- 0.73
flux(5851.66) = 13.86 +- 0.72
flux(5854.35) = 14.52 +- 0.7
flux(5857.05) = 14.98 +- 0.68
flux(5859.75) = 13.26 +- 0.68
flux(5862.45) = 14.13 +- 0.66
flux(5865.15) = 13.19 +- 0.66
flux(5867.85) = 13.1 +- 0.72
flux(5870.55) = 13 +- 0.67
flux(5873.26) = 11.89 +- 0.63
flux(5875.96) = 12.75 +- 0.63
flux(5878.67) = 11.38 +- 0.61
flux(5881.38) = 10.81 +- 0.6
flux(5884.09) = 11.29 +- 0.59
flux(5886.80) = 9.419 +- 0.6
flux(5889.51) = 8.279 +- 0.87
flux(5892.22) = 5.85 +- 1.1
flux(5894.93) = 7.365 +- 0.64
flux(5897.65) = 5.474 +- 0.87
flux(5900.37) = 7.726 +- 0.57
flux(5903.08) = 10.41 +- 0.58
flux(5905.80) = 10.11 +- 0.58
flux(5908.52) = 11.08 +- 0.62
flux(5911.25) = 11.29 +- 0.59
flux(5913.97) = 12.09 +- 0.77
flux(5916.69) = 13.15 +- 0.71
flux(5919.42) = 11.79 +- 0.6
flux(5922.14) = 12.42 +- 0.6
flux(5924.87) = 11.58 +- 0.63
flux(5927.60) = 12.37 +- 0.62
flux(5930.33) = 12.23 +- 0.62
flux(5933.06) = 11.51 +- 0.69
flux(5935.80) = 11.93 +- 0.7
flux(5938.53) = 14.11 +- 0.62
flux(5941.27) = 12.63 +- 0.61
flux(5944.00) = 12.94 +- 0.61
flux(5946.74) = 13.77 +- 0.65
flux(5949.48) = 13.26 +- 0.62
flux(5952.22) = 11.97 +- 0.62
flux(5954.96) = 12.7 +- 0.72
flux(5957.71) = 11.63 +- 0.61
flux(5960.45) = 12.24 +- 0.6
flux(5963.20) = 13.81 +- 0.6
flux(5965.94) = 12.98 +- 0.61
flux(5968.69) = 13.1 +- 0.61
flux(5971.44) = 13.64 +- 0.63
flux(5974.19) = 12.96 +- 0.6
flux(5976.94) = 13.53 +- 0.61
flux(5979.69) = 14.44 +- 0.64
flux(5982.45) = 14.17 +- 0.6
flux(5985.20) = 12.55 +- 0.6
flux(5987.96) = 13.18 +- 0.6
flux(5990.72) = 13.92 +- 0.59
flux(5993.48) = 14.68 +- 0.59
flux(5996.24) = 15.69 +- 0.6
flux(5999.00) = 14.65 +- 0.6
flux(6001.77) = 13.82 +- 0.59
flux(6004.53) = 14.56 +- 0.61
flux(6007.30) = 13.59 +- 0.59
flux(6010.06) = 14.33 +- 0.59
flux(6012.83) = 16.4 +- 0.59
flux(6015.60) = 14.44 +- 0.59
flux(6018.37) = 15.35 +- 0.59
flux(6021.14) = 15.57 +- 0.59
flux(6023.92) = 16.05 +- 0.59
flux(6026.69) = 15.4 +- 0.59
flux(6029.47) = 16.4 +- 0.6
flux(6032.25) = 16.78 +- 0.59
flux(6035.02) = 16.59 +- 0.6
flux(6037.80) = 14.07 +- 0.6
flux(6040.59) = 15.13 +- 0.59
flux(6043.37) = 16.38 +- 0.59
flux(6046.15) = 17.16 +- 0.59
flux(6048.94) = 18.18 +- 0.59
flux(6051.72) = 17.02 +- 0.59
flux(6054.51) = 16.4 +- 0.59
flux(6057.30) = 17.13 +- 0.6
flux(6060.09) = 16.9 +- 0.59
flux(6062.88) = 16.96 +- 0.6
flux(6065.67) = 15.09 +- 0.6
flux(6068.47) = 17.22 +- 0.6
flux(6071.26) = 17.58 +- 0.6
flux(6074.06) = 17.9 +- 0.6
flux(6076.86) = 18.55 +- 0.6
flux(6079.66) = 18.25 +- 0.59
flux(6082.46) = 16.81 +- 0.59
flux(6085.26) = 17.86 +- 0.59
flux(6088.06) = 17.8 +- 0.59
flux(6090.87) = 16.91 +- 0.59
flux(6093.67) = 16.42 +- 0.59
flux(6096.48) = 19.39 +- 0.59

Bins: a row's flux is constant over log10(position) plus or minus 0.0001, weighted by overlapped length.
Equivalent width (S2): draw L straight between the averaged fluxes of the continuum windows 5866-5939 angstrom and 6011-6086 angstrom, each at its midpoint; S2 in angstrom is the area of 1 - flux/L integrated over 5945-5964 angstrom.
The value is 0.2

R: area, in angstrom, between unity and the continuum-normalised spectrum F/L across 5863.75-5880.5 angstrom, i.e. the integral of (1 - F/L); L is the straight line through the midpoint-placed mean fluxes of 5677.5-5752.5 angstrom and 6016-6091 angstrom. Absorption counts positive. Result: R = 3.74 angstrom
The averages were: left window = 15.6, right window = 16.7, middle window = 12.5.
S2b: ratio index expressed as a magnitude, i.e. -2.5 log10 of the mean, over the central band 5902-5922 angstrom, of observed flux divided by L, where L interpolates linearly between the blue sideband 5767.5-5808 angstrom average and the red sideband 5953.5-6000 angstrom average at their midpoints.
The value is 0.27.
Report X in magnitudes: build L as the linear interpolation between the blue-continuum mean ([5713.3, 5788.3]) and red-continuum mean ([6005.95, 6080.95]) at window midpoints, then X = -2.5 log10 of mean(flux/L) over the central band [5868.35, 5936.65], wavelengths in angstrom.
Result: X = 0.46 mag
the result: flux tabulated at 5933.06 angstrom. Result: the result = 11.51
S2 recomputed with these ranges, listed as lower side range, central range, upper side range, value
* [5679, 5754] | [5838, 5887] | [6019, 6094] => 6.6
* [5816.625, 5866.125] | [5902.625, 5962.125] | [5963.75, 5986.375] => 7.8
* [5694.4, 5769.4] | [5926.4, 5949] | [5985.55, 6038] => 3.8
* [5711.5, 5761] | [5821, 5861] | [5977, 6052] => 1.0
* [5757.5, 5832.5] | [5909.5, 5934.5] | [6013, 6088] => 6.8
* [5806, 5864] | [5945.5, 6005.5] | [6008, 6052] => 9.0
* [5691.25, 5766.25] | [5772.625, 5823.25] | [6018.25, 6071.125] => -2.9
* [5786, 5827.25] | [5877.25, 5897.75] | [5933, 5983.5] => 8.2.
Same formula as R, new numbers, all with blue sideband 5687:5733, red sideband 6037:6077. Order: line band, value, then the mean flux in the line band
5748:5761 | -1.4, 17.1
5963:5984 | 3.7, 13.6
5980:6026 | 5.5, 14.6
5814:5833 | 1.2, 14.8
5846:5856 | 0.4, 15.3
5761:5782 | -0.5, 15.9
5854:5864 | 1.1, 14.2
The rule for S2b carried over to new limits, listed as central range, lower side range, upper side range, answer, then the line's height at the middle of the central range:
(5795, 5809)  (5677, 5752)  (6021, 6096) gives -0.17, 15.9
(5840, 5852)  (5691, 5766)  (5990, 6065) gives -0.07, 15.9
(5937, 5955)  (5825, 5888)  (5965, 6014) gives 0.08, 14.1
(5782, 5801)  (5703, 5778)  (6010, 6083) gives -0.07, 16.2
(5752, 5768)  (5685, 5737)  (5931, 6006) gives -0.11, 15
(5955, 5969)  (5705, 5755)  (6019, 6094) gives 0.29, 16.6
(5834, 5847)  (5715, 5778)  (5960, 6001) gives -0.15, 15.2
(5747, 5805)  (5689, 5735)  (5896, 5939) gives -0.19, 14.1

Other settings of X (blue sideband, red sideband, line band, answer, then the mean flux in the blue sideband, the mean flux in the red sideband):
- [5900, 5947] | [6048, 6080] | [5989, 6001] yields -0.003 mag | 11.9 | 17.2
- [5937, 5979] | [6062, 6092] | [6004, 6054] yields -0.010 mag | 13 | 17.4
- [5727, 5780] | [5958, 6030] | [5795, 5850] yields -0.072 mag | 16.3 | 14.2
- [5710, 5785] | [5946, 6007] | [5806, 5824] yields -0.071 mag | 16.3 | 13.5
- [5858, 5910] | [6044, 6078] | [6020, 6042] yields 0.019 mag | 10.6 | 17.1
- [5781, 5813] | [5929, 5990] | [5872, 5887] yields 0.324 mag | 17.8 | 13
